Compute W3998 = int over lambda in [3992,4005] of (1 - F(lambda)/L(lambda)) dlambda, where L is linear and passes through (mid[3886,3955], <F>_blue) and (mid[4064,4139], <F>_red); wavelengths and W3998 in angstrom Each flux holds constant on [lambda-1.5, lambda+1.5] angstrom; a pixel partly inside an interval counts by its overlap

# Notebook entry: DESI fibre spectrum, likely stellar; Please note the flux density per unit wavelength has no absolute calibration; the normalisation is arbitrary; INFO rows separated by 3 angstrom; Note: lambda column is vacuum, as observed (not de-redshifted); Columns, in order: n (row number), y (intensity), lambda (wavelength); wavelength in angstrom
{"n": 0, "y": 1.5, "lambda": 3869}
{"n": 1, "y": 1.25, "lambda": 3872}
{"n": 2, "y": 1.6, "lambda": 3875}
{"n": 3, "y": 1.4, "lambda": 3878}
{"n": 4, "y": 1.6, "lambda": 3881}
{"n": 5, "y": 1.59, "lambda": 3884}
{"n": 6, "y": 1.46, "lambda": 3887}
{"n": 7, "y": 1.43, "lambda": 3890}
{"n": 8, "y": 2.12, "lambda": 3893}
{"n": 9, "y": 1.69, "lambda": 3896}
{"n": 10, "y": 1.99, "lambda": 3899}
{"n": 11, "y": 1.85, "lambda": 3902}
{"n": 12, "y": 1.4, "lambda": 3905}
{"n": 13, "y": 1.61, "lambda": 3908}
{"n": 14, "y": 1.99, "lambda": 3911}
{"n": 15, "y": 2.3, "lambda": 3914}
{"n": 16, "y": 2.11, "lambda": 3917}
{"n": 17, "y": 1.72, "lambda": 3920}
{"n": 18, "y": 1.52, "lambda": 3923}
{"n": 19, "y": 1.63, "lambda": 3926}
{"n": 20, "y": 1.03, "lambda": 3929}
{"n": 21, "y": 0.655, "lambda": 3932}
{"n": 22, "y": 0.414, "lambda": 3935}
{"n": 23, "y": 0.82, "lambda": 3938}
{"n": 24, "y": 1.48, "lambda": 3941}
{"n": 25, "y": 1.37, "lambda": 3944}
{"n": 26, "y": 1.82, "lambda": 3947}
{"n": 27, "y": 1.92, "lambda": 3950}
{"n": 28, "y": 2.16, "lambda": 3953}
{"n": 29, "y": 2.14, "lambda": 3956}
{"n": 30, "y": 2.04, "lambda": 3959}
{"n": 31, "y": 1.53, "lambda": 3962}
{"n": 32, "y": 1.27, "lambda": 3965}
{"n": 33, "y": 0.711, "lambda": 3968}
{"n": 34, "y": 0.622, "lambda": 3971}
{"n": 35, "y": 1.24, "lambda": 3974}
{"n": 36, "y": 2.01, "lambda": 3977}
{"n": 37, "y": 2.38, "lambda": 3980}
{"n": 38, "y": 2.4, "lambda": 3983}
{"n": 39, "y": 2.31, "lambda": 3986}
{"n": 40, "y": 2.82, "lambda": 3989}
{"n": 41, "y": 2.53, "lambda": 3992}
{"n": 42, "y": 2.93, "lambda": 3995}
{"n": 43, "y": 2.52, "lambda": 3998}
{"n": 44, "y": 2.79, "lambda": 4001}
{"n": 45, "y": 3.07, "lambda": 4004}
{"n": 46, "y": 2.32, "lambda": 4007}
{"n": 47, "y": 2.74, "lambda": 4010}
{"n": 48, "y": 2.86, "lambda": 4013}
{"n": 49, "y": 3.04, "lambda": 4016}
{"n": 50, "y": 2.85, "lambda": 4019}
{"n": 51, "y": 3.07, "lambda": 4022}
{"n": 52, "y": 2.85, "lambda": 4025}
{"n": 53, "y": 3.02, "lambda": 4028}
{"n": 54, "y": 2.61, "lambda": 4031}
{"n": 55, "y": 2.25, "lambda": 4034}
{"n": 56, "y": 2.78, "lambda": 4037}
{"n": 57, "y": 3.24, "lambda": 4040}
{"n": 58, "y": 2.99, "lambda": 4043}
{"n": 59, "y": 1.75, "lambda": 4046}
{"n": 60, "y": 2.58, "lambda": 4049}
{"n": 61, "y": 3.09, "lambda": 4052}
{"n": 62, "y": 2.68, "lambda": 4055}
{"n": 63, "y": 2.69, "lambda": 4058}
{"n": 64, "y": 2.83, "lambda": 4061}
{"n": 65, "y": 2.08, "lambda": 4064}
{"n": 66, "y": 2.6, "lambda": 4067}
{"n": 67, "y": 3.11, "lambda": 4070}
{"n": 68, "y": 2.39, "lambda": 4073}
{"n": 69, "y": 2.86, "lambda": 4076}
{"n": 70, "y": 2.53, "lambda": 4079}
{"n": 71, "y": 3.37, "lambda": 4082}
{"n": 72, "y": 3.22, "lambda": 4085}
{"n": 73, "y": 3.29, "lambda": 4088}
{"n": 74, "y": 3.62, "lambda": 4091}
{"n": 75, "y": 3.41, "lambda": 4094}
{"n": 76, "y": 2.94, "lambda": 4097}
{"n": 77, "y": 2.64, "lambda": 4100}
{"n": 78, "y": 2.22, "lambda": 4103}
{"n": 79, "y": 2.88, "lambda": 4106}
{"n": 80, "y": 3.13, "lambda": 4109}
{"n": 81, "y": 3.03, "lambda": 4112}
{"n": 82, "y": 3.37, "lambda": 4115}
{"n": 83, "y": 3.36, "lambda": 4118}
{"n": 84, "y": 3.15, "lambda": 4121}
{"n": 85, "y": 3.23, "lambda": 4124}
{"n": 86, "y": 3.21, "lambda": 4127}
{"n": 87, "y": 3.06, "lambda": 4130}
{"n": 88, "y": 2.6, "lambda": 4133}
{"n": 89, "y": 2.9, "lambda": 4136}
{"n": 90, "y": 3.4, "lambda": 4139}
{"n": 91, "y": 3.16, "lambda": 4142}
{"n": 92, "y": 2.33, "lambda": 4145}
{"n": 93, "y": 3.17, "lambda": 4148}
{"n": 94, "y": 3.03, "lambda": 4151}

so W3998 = -3.5 angstrom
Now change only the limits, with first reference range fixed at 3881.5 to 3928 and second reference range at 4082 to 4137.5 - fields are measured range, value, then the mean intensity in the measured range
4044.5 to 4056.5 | 0.77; 2.52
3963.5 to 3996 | 4.93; 1.91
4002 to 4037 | -4.19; 2.79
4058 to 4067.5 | 0.86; 2.52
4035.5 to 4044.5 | -1.29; 3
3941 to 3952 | 1.79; 1.69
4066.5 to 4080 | 0.61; 2.71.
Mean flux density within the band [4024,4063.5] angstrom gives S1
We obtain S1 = 2.7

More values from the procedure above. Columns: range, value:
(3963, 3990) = 1.73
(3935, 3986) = 1.6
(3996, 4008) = 2.7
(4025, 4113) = 2.82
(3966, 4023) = 2.36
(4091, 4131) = 3.07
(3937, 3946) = 1.28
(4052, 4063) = 2.75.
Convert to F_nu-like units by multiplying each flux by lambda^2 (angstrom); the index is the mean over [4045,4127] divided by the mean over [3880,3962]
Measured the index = 1.9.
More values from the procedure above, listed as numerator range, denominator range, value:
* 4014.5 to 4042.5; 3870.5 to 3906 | 1.90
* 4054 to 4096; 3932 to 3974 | 2.25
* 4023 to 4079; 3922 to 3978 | 2.04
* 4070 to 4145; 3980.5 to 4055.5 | 1.16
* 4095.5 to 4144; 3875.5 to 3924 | 1.94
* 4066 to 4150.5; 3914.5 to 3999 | 1.88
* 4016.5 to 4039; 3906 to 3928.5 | 1.65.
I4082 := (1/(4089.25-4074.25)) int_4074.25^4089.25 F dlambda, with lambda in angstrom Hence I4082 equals 3.04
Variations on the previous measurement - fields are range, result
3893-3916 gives 1.86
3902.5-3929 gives 1.74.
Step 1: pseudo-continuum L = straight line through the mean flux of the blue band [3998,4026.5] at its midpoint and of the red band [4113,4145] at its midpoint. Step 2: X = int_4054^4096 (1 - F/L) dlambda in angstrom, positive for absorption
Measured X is 0.98 angstrom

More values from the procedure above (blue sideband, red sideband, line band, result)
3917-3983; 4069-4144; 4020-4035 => -3.5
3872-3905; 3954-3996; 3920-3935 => 4.9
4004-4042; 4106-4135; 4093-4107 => 1.2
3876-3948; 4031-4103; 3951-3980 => 5.8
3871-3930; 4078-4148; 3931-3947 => 7.4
